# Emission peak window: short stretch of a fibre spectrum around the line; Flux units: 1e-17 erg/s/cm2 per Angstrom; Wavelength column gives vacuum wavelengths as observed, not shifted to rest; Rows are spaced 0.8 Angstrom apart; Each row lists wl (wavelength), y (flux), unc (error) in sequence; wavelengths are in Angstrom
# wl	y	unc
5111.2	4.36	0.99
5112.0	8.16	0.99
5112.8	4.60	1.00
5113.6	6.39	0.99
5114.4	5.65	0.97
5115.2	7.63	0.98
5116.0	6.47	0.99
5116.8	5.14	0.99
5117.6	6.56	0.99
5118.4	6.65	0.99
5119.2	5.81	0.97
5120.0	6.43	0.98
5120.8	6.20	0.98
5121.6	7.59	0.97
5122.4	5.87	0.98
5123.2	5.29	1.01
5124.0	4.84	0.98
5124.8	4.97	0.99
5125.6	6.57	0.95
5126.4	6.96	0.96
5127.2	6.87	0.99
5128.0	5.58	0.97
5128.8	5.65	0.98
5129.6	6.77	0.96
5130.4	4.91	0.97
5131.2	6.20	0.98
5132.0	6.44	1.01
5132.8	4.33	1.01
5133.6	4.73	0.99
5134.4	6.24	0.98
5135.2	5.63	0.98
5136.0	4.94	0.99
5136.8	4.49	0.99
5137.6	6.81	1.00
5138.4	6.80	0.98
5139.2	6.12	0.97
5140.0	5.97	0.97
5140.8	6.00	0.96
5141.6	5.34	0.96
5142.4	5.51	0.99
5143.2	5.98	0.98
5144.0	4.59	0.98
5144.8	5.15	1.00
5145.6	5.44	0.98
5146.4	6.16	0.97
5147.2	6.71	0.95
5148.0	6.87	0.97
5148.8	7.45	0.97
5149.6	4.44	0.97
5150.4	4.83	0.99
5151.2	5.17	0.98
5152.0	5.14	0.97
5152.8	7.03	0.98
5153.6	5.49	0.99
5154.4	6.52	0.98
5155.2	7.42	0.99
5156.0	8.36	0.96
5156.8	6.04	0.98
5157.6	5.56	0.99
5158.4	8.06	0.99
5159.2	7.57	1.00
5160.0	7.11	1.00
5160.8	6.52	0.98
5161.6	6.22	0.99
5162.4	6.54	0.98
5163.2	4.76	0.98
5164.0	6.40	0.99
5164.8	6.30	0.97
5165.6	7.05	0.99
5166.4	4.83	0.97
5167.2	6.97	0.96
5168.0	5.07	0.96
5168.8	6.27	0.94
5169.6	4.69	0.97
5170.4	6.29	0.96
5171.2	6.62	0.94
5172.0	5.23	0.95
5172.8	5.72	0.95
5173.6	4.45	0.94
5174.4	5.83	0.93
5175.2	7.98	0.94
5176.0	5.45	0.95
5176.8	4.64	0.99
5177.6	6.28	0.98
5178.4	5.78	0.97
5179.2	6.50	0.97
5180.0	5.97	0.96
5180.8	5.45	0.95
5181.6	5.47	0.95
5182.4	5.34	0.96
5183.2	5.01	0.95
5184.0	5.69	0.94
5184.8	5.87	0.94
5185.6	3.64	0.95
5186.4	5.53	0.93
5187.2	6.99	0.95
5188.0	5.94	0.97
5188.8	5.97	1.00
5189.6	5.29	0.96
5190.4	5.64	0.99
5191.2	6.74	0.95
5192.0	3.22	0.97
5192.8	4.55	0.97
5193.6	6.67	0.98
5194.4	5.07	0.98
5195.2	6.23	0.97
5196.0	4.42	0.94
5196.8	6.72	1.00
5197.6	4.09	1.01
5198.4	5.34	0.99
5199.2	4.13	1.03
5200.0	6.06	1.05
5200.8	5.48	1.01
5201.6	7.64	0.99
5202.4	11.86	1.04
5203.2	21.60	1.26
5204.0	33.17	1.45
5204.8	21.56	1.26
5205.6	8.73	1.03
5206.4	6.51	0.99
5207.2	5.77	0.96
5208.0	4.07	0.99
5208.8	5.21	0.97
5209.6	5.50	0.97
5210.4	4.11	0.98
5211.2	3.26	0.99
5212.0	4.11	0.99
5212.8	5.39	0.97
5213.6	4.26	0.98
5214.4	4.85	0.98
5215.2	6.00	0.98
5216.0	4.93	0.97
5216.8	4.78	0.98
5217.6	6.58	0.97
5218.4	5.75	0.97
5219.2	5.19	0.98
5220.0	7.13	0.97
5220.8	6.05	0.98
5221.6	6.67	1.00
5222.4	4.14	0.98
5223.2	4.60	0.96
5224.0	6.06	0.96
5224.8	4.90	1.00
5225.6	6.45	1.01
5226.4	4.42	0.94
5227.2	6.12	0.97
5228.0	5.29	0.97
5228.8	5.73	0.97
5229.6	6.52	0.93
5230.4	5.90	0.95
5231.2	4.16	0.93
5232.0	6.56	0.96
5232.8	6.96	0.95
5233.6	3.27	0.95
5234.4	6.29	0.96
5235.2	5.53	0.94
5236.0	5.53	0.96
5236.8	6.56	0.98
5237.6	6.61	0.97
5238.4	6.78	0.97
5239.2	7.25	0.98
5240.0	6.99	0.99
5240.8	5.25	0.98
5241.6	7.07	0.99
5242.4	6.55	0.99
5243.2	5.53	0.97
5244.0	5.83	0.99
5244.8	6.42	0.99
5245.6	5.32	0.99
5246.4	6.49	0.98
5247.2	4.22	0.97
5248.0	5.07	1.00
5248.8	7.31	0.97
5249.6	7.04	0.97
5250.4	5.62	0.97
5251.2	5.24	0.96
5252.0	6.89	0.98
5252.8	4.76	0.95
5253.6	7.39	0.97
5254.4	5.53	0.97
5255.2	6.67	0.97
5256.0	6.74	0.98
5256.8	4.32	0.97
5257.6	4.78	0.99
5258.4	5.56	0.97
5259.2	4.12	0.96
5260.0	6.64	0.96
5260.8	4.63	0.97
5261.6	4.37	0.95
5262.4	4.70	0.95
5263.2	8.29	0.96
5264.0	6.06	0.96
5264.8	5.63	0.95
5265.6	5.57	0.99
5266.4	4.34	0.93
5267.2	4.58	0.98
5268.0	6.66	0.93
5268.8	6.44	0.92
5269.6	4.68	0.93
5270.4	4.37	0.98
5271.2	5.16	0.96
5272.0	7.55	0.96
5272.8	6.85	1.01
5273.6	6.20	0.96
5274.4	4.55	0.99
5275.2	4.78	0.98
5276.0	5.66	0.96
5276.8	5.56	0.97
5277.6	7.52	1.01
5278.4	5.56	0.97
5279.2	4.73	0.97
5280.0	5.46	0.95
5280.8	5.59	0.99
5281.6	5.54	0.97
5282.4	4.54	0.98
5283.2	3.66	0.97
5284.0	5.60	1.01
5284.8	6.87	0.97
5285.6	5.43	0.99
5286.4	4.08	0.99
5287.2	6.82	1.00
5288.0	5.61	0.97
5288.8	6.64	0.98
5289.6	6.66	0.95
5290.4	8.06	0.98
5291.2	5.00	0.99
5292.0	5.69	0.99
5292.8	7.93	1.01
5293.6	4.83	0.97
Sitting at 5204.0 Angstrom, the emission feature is Hbeta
